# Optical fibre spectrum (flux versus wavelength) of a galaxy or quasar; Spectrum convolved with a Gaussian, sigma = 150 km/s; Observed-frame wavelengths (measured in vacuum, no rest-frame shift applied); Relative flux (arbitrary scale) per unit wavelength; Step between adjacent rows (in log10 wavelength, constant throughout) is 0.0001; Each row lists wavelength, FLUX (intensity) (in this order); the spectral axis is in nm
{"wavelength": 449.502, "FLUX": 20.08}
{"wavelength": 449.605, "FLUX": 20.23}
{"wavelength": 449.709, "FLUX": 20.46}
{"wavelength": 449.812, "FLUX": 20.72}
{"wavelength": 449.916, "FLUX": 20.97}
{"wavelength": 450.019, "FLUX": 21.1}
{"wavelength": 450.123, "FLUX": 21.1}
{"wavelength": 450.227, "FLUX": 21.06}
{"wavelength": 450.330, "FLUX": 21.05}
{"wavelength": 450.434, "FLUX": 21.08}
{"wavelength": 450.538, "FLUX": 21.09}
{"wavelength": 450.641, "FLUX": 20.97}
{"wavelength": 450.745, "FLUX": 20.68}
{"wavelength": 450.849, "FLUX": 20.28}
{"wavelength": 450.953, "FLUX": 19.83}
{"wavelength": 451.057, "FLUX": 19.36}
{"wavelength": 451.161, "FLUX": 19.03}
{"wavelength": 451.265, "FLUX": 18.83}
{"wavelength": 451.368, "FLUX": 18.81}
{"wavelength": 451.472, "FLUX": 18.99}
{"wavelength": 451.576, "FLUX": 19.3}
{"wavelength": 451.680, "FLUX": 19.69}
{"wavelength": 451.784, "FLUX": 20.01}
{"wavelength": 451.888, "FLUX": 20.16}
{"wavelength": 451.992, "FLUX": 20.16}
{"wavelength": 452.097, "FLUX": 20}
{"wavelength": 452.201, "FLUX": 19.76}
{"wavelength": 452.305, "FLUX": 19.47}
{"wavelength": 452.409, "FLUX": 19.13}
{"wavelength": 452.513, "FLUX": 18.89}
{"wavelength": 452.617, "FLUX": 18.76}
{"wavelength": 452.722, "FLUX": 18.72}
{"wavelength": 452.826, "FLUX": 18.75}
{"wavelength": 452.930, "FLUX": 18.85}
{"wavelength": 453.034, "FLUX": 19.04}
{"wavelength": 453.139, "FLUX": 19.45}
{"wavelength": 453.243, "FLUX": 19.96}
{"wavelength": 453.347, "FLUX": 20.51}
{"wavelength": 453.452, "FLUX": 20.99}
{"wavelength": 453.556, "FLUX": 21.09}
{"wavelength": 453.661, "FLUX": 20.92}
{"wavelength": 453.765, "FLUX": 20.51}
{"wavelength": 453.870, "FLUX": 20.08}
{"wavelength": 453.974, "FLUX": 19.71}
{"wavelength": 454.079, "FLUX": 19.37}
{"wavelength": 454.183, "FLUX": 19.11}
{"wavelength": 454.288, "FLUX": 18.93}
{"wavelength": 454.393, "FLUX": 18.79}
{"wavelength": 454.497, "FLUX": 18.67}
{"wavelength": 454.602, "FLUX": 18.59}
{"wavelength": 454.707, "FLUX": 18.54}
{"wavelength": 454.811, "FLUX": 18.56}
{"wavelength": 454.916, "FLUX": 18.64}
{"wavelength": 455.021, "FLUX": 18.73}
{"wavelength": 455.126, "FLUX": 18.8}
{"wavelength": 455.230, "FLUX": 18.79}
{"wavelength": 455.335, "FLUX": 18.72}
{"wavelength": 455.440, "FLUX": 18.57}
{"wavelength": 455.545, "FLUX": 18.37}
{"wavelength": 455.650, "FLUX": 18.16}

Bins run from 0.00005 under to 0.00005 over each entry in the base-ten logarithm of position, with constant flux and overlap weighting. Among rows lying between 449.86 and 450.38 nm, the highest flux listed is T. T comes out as 21.1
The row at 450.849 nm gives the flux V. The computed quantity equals 20.28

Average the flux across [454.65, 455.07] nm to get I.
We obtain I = 18.6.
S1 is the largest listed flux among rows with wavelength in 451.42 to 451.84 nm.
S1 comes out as 20.01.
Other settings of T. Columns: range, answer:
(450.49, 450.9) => 21.09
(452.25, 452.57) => 19.47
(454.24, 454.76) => 18.93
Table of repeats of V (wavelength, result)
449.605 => 20.23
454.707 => 18.54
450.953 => 19.83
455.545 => 18.37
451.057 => 19.36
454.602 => 18.59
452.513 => 18.89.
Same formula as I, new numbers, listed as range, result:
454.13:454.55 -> 18.9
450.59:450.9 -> 20.6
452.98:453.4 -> 19.7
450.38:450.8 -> 20.9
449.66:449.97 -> 20.8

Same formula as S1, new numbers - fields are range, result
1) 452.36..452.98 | 19.13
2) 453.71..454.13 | 20.51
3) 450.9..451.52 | 19.83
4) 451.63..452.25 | 20.16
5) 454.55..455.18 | 18.8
